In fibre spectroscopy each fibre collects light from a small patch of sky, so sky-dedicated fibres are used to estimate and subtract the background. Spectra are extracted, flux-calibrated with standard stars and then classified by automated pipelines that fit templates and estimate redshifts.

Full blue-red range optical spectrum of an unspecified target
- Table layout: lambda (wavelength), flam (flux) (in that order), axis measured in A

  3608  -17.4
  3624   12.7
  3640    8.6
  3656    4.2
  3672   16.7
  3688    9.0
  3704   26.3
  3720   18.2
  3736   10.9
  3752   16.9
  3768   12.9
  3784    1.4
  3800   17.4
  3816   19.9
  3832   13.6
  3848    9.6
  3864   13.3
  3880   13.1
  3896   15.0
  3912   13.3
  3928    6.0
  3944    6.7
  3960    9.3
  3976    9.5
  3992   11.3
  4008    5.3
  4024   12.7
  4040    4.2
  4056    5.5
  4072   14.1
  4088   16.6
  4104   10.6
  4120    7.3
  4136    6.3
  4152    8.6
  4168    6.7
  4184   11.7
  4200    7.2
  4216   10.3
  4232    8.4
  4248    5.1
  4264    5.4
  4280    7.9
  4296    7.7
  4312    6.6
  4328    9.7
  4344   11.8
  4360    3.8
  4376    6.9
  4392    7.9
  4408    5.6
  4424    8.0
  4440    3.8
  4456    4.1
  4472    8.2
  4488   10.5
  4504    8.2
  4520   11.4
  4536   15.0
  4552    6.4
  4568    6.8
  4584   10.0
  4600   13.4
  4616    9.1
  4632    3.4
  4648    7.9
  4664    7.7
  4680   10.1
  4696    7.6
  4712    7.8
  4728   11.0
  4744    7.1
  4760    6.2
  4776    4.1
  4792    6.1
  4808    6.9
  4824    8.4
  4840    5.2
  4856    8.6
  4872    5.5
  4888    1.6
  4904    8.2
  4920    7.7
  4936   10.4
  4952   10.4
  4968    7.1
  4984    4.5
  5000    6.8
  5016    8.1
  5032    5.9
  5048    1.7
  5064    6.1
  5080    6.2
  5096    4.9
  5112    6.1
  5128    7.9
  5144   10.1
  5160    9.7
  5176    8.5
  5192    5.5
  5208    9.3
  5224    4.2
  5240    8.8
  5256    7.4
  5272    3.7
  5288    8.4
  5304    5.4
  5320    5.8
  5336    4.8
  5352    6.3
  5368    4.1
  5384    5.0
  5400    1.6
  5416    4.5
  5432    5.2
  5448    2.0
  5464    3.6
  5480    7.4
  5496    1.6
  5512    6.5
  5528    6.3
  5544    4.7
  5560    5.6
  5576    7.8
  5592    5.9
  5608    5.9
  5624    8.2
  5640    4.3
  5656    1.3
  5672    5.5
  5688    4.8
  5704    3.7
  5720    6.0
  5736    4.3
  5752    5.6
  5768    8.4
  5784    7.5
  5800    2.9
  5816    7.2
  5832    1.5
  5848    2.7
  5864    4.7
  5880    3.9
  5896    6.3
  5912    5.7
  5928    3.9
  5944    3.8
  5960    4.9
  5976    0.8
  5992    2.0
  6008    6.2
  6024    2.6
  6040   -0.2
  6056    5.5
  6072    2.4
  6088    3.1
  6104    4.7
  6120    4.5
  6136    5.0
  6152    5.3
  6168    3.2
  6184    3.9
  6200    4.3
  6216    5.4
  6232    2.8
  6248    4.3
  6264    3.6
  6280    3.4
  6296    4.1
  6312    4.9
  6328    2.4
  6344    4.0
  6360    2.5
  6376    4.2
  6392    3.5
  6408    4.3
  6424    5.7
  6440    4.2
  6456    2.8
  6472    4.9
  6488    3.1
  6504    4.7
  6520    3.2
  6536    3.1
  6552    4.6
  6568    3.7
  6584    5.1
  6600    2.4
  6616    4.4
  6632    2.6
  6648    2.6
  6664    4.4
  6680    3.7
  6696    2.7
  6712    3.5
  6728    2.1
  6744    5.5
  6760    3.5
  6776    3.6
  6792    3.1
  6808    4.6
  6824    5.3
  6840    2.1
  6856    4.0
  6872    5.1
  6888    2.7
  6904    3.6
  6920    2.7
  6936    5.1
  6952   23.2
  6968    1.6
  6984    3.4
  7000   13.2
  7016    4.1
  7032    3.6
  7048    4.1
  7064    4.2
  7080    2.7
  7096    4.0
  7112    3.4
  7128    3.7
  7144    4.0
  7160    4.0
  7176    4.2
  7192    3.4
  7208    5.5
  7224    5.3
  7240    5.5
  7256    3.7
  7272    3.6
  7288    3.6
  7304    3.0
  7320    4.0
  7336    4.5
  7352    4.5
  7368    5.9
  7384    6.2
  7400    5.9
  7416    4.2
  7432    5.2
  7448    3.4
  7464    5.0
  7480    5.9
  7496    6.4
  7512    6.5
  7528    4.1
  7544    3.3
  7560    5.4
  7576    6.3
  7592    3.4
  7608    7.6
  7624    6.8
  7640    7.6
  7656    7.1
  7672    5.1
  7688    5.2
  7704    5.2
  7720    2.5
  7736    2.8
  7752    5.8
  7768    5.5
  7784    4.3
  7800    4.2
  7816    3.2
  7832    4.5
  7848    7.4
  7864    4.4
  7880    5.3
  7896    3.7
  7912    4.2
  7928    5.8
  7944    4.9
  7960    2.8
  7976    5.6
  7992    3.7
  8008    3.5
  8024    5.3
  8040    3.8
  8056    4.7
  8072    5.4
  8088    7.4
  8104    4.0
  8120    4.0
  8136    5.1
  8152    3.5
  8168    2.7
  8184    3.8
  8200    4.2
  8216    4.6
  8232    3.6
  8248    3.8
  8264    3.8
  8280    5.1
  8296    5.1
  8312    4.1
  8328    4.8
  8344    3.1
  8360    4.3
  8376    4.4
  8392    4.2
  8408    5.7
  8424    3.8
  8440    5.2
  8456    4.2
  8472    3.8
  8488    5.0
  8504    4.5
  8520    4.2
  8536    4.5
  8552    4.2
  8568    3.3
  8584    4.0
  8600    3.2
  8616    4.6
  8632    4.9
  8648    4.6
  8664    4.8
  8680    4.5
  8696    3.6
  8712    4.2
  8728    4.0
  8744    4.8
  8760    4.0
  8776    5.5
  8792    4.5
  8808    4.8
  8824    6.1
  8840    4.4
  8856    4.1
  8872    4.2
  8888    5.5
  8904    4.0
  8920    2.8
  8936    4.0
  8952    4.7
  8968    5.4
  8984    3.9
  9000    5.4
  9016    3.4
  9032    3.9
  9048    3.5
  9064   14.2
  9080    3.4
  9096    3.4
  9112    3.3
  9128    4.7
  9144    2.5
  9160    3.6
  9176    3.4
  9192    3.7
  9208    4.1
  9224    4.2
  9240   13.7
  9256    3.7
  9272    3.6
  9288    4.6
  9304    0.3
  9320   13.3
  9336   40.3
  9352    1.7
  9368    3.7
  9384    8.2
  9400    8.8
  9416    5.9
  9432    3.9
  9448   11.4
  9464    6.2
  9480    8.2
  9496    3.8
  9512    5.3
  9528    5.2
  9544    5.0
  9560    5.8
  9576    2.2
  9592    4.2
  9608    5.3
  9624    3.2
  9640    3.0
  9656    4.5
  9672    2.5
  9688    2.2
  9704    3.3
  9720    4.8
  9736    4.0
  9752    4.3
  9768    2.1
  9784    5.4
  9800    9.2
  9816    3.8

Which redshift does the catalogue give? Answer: 0.86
